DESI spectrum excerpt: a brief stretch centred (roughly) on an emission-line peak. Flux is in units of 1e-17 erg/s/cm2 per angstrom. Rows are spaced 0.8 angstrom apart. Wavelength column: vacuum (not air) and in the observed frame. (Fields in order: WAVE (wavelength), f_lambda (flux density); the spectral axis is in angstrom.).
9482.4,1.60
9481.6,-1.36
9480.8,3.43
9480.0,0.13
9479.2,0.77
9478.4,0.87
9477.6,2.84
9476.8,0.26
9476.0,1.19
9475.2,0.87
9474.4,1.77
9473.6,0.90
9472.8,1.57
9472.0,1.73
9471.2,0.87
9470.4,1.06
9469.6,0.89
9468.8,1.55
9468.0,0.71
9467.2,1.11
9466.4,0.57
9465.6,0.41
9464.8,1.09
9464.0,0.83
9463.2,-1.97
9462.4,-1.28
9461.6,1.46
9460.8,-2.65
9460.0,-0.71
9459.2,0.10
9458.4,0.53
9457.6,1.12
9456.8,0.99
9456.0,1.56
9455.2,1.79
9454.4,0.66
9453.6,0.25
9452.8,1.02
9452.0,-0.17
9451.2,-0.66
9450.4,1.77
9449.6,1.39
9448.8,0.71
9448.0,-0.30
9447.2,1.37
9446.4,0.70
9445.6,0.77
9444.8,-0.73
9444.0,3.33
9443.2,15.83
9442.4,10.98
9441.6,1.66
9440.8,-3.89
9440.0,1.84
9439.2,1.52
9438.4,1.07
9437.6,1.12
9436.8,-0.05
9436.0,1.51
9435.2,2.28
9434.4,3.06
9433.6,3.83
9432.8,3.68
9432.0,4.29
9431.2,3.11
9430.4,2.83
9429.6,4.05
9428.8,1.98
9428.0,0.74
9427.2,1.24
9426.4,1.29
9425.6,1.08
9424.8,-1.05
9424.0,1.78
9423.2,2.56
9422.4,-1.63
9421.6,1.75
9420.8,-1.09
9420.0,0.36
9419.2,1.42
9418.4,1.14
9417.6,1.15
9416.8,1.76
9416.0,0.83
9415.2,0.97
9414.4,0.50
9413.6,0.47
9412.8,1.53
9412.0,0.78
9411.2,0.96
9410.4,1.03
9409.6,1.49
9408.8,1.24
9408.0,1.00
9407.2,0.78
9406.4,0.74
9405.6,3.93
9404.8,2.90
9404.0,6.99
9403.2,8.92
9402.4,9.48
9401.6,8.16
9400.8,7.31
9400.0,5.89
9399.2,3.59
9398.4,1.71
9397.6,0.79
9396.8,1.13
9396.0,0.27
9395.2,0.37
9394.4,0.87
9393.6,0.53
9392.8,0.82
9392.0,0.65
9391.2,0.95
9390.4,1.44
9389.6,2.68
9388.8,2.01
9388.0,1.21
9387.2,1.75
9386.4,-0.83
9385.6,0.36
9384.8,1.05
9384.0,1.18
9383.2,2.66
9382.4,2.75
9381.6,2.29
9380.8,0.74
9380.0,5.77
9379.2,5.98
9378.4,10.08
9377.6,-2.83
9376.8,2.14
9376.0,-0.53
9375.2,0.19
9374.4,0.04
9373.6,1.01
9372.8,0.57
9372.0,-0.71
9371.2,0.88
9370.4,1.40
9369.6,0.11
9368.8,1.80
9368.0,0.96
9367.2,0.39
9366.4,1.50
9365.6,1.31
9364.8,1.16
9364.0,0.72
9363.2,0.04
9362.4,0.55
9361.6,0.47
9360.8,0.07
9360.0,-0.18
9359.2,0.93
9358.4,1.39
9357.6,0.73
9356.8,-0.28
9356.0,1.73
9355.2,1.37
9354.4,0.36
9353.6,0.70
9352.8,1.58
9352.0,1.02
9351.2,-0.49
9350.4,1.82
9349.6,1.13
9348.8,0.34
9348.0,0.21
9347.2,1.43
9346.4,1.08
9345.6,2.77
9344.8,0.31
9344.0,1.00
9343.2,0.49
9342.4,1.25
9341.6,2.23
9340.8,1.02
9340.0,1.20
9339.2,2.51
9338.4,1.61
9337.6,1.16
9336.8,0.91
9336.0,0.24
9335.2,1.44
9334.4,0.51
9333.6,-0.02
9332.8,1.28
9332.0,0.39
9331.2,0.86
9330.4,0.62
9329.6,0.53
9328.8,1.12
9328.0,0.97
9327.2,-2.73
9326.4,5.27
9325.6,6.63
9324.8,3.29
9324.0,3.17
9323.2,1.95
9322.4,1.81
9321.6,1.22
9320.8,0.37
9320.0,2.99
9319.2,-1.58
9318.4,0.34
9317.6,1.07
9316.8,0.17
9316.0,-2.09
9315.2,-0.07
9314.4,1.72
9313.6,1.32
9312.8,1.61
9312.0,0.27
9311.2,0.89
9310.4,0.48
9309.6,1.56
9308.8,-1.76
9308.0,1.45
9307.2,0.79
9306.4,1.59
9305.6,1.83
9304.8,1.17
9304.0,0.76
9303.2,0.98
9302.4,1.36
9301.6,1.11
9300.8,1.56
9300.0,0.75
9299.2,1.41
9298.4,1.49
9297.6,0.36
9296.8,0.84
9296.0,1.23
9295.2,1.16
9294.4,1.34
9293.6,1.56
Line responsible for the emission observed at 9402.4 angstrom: H-alpha 6563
